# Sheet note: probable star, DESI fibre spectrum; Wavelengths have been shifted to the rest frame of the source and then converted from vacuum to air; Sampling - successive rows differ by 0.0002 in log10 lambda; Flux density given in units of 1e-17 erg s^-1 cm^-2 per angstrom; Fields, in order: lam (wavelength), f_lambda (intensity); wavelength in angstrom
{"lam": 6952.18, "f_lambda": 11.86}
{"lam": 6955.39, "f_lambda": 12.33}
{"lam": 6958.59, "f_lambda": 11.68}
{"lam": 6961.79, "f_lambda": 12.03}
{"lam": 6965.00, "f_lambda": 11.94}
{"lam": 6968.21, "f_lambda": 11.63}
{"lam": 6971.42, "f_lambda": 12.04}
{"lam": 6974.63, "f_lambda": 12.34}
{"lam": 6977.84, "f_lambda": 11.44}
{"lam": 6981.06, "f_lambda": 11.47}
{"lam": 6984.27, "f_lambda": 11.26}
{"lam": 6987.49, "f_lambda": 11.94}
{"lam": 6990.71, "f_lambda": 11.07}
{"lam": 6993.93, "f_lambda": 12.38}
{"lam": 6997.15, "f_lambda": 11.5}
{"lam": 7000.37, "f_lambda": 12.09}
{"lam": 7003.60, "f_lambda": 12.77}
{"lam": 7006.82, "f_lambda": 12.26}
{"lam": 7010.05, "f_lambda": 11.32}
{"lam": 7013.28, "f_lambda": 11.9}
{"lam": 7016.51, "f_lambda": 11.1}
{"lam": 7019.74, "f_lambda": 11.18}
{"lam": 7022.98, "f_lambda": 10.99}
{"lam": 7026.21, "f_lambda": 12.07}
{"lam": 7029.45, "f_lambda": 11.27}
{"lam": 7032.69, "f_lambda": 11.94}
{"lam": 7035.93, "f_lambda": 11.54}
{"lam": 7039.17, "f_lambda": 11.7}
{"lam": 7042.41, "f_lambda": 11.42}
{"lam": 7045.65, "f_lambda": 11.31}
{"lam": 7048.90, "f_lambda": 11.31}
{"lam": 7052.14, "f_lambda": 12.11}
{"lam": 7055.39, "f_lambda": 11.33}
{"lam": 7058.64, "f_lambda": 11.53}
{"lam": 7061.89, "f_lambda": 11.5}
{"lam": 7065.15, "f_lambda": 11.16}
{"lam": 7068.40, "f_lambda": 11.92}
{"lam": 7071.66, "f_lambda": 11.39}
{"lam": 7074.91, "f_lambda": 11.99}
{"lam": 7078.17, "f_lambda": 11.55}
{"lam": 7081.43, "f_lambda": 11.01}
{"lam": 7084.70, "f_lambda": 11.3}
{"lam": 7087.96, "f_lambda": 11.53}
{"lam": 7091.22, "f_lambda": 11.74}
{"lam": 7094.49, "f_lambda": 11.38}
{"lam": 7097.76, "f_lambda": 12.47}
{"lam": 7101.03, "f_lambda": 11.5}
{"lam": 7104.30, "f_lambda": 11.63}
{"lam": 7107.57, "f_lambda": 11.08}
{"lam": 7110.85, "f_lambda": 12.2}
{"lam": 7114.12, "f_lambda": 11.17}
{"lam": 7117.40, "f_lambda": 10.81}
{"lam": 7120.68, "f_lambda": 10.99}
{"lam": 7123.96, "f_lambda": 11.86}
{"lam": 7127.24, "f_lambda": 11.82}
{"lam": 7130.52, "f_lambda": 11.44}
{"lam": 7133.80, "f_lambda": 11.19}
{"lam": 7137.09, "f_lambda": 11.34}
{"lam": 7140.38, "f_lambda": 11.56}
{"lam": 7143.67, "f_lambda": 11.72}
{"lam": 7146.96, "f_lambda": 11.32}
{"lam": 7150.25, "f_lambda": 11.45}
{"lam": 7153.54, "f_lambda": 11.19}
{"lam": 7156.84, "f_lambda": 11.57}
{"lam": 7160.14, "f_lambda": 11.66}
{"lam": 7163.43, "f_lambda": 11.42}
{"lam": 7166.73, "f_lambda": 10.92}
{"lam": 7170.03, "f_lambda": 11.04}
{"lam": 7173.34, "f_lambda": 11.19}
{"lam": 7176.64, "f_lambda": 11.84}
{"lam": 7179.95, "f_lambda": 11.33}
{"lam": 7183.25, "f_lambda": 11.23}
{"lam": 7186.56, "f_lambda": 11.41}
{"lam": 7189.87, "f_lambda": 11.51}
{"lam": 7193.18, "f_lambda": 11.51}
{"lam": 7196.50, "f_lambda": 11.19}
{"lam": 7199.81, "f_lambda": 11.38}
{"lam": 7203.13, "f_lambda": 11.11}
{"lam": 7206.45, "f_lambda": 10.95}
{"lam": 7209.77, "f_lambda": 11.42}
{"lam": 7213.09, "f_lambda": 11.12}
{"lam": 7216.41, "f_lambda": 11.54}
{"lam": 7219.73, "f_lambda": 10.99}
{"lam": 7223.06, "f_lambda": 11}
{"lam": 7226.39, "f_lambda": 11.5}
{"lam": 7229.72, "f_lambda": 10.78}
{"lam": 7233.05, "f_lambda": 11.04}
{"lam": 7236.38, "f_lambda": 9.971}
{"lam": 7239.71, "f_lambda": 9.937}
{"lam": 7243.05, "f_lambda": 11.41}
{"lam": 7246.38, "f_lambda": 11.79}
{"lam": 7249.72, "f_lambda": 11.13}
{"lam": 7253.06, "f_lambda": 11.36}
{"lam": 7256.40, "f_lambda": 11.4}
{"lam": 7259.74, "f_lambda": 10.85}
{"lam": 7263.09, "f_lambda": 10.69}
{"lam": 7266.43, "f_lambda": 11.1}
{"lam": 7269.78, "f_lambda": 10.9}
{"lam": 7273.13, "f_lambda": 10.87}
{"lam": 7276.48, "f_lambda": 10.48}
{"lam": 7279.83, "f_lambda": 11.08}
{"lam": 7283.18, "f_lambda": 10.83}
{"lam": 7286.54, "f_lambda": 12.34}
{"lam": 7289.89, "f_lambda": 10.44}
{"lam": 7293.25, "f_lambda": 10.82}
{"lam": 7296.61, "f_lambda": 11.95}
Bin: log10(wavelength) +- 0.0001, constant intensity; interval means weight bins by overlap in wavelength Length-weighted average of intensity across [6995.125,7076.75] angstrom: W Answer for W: 11.6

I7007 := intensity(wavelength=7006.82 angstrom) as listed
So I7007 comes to 12.26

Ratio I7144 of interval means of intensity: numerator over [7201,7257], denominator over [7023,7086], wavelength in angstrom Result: 0.96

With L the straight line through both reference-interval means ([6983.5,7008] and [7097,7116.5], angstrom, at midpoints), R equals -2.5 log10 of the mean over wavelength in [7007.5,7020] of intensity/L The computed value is 0.04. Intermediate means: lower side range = 11.9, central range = 11.5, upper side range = 11.6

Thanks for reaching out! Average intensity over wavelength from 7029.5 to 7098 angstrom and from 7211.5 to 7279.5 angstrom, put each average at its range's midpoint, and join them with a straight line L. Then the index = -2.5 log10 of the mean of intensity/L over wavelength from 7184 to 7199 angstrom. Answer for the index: -0.02 mag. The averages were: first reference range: 11.6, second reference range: 11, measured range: 11.4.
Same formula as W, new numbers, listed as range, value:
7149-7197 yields 11.4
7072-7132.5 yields 11.5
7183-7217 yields 11.3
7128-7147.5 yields 11.5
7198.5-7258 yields 11.1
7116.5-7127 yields 11.3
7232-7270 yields 11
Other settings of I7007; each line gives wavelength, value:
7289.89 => 10.44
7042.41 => 11.42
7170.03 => 11.04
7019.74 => 11.18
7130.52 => 11.44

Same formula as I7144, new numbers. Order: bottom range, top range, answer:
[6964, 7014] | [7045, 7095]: 0.97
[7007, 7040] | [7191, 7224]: 0.97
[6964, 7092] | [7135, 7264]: 0.97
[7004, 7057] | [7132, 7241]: 0.97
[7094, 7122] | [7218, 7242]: 0.94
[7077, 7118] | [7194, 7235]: 0.97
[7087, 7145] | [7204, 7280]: 0.96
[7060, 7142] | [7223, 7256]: 0.96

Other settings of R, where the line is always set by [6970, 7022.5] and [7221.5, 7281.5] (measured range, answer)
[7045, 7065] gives 0.01 mag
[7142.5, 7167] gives -0.02 mag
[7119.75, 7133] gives -0.02 mag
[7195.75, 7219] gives -0.01 mag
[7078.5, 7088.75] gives 0.02 mag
